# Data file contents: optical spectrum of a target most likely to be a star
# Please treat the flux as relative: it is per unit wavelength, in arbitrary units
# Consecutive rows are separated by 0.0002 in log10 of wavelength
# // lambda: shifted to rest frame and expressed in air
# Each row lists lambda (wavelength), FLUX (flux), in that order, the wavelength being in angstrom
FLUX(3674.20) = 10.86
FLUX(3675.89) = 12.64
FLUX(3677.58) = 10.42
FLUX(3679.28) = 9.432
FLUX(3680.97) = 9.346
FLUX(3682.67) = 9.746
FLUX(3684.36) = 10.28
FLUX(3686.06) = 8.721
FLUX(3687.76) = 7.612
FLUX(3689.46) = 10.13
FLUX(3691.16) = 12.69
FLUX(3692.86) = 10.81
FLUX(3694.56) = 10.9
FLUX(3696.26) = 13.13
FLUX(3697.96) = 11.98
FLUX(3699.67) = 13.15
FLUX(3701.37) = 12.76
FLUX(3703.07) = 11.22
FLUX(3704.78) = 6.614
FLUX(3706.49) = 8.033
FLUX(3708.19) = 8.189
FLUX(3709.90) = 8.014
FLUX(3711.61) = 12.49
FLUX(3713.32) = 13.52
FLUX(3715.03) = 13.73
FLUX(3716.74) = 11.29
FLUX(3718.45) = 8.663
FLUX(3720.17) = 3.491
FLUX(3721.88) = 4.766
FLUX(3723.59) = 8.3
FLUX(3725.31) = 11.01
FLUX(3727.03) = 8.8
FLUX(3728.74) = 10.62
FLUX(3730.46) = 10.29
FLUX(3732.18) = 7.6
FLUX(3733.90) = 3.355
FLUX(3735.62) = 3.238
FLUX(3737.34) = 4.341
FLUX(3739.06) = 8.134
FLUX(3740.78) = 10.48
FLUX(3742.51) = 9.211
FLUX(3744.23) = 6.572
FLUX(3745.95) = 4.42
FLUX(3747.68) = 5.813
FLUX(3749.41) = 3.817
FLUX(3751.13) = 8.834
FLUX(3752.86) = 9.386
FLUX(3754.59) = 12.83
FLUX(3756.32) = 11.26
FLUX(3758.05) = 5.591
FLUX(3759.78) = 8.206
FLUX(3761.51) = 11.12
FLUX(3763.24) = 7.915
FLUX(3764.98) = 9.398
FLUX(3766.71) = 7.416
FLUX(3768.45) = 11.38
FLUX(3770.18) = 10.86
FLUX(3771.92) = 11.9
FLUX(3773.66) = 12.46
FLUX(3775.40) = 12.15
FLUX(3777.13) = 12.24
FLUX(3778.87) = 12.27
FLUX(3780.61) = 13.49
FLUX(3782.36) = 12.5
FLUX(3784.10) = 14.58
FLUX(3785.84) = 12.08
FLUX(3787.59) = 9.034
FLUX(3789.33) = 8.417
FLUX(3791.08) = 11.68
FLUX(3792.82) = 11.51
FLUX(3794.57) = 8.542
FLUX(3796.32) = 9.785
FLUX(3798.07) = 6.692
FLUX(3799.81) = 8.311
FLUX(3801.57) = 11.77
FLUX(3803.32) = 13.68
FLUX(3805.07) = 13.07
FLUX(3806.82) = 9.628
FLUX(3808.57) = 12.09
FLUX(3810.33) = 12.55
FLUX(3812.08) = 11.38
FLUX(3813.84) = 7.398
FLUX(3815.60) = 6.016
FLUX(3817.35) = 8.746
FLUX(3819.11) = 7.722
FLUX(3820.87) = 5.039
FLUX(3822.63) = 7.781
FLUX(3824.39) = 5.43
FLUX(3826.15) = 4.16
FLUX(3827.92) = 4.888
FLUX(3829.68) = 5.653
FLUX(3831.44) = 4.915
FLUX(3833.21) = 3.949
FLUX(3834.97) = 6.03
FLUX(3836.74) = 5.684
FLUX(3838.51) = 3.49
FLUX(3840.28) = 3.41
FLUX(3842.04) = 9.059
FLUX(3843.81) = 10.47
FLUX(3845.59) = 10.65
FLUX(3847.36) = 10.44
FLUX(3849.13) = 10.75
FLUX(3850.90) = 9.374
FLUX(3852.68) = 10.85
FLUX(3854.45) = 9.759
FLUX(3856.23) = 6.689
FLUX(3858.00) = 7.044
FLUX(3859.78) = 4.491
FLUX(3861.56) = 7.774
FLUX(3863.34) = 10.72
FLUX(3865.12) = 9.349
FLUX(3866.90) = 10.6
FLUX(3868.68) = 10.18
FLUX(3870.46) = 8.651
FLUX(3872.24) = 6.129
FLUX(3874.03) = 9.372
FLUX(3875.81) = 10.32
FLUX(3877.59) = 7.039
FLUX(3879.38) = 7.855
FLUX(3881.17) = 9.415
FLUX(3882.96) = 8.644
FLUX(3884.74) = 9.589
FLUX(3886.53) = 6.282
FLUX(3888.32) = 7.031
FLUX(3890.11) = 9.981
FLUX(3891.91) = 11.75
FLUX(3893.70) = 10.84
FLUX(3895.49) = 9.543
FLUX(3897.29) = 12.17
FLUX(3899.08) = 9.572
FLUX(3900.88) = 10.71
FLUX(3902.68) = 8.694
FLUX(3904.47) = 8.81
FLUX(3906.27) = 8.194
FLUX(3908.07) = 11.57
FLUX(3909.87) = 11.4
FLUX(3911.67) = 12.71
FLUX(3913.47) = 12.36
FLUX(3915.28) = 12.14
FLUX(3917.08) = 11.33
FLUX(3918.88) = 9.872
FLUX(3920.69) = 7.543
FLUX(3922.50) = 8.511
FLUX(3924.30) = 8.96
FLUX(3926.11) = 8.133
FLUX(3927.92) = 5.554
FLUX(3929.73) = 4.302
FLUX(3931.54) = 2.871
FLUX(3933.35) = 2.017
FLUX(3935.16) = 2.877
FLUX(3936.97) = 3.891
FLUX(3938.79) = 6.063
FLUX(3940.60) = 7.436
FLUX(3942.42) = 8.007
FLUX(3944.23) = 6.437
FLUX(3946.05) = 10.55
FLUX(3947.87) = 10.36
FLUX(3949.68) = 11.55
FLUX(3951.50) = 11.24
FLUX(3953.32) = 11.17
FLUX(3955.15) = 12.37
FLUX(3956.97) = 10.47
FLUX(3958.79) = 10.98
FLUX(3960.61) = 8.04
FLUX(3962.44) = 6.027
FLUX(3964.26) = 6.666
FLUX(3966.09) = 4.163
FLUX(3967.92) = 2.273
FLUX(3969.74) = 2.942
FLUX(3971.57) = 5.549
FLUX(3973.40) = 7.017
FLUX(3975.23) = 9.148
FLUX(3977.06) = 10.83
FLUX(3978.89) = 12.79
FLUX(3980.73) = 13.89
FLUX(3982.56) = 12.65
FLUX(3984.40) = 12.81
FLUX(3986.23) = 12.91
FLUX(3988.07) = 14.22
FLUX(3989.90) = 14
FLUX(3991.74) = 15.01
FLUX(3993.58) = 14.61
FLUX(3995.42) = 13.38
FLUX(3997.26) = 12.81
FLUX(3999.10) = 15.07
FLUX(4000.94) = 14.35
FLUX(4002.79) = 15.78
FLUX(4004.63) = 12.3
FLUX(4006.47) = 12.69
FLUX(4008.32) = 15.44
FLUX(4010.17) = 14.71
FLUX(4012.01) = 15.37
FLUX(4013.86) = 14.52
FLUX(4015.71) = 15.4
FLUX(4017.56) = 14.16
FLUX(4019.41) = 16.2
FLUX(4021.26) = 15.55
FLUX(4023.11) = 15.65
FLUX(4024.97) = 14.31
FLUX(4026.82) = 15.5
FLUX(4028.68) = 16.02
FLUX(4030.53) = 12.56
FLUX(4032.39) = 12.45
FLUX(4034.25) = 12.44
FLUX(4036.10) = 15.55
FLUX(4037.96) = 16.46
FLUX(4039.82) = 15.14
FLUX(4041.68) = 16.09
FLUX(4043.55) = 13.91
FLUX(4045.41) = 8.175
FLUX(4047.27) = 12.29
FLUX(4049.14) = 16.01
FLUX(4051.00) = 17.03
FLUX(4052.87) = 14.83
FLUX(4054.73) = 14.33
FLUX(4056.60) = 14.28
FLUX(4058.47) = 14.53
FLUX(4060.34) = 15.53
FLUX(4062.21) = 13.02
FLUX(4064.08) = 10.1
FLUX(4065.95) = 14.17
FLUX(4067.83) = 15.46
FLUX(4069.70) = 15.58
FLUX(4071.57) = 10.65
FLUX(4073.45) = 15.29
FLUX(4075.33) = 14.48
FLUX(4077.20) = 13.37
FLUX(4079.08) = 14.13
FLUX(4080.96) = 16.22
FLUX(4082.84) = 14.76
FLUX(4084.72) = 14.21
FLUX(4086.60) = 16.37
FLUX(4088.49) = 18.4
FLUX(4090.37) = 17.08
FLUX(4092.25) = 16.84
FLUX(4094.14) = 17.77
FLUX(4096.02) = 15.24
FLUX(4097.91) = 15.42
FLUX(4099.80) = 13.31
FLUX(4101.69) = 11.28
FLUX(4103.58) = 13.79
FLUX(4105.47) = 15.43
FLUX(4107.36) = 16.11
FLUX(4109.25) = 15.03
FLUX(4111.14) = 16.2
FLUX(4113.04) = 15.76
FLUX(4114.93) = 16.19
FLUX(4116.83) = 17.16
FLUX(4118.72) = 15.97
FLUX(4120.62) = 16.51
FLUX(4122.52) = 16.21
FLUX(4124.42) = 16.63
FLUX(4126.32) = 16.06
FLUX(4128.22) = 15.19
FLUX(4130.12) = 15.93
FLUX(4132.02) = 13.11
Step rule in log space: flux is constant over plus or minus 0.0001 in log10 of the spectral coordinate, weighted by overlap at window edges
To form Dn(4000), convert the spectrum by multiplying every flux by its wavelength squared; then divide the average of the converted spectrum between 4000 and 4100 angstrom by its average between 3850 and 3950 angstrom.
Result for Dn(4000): 1.84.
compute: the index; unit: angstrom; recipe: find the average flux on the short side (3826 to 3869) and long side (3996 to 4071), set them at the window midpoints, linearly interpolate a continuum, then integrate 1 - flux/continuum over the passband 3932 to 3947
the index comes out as 7.1 angstrom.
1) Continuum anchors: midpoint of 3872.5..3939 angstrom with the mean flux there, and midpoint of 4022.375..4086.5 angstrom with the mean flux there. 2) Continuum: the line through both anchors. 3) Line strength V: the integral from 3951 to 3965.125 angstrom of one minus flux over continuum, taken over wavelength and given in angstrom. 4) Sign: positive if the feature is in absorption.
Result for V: 1.3 angstrom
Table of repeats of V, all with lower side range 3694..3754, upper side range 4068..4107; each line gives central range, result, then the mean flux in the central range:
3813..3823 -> 3.2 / 7.08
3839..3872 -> 6.7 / 8.79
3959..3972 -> 7.6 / 5.39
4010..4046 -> -1.5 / 14.6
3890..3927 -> 5.2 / 10.2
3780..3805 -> -2.5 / 10.9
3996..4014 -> -0.9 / 14.3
